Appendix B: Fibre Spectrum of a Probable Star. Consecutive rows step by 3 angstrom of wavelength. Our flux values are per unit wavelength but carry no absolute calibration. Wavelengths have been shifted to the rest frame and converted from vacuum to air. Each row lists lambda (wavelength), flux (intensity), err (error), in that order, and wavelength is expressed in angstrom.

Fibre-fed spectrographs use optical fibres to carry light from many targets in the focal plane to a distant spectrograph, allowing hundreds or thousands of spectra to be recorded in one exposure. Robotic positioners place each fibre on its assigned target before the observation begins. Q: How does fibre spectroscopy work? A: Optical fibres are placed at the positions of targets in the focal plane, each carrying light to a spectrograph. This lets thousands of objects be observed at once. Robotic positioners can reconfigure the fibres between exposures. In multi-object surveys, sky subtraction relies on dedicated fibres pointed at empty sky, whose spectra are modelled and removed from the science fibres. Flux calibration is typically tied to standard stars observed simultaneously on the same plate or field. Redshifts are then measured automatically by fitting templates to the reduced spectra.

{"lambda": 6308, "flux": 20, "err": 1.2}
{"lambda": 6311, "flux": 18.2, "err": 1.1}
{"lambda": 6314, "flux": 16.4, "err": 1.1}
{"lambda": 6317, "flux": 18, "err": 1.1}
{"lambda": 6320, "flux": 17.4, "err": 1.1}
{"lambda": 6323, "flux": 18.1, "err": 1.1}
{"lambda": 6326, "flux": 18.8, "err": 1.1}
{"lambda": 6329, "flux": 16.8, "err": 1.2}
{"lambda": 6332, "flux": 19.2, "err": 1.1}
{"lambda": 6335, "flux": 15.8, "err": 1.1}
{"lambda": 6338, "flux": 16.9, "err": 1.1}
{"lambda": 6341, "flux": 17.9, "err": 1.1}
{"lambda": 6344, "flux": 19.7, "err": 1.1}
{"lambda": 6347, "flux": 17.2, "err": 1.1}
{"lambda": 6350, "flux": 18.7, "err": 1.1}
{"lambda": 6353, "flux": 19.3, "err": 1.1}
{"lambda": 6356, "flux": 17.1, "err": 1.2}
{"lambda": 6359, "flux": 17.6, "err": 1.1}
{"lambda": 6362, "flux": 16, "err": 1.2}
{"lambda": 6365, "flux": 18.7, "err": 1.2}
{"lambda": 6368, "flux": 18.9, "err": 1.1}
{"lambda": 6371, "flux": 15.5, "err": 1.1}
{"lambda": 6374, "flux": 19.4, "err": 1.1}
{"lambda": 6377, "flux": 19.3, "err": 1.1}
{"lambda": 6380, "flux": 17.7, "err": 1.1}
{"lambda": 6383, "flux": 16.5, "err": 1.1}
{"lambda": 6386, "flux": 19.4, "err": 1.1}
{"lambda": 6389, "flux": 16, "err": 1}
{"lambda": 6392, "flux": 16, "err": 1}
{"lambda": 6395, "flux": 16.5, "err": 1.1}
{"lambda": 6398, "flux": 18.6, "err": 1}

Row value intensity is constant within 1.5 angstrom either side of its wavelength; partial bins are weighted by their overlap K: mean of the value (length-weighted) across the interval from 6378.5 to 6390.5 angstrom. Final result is 17.4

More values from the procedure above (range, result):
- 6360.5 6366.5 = 17.3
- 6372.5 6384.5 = 18.2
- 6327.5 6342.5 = 17.3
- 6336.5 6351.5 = 18.1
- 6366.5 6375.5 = 17.9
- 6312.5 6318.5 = 17.2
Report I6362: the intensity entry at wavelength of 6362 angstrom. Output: 16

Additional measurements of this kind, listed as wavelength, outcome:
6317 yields 18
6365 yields 18.7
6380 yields 17.7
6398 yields 18.6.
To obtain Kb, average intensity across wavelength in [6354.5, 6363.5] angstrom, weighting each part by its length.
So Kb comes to 16.9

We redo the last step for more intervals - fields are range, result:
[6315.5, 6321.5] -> 17.7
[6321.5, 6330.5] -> 17.9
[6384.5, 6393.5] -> 17.1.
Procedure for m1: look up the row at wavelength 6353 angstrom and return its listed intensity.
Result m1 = 19.3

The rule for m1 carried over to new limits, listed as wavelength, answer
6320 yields 17.4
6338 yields 16.9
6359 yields 17.6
